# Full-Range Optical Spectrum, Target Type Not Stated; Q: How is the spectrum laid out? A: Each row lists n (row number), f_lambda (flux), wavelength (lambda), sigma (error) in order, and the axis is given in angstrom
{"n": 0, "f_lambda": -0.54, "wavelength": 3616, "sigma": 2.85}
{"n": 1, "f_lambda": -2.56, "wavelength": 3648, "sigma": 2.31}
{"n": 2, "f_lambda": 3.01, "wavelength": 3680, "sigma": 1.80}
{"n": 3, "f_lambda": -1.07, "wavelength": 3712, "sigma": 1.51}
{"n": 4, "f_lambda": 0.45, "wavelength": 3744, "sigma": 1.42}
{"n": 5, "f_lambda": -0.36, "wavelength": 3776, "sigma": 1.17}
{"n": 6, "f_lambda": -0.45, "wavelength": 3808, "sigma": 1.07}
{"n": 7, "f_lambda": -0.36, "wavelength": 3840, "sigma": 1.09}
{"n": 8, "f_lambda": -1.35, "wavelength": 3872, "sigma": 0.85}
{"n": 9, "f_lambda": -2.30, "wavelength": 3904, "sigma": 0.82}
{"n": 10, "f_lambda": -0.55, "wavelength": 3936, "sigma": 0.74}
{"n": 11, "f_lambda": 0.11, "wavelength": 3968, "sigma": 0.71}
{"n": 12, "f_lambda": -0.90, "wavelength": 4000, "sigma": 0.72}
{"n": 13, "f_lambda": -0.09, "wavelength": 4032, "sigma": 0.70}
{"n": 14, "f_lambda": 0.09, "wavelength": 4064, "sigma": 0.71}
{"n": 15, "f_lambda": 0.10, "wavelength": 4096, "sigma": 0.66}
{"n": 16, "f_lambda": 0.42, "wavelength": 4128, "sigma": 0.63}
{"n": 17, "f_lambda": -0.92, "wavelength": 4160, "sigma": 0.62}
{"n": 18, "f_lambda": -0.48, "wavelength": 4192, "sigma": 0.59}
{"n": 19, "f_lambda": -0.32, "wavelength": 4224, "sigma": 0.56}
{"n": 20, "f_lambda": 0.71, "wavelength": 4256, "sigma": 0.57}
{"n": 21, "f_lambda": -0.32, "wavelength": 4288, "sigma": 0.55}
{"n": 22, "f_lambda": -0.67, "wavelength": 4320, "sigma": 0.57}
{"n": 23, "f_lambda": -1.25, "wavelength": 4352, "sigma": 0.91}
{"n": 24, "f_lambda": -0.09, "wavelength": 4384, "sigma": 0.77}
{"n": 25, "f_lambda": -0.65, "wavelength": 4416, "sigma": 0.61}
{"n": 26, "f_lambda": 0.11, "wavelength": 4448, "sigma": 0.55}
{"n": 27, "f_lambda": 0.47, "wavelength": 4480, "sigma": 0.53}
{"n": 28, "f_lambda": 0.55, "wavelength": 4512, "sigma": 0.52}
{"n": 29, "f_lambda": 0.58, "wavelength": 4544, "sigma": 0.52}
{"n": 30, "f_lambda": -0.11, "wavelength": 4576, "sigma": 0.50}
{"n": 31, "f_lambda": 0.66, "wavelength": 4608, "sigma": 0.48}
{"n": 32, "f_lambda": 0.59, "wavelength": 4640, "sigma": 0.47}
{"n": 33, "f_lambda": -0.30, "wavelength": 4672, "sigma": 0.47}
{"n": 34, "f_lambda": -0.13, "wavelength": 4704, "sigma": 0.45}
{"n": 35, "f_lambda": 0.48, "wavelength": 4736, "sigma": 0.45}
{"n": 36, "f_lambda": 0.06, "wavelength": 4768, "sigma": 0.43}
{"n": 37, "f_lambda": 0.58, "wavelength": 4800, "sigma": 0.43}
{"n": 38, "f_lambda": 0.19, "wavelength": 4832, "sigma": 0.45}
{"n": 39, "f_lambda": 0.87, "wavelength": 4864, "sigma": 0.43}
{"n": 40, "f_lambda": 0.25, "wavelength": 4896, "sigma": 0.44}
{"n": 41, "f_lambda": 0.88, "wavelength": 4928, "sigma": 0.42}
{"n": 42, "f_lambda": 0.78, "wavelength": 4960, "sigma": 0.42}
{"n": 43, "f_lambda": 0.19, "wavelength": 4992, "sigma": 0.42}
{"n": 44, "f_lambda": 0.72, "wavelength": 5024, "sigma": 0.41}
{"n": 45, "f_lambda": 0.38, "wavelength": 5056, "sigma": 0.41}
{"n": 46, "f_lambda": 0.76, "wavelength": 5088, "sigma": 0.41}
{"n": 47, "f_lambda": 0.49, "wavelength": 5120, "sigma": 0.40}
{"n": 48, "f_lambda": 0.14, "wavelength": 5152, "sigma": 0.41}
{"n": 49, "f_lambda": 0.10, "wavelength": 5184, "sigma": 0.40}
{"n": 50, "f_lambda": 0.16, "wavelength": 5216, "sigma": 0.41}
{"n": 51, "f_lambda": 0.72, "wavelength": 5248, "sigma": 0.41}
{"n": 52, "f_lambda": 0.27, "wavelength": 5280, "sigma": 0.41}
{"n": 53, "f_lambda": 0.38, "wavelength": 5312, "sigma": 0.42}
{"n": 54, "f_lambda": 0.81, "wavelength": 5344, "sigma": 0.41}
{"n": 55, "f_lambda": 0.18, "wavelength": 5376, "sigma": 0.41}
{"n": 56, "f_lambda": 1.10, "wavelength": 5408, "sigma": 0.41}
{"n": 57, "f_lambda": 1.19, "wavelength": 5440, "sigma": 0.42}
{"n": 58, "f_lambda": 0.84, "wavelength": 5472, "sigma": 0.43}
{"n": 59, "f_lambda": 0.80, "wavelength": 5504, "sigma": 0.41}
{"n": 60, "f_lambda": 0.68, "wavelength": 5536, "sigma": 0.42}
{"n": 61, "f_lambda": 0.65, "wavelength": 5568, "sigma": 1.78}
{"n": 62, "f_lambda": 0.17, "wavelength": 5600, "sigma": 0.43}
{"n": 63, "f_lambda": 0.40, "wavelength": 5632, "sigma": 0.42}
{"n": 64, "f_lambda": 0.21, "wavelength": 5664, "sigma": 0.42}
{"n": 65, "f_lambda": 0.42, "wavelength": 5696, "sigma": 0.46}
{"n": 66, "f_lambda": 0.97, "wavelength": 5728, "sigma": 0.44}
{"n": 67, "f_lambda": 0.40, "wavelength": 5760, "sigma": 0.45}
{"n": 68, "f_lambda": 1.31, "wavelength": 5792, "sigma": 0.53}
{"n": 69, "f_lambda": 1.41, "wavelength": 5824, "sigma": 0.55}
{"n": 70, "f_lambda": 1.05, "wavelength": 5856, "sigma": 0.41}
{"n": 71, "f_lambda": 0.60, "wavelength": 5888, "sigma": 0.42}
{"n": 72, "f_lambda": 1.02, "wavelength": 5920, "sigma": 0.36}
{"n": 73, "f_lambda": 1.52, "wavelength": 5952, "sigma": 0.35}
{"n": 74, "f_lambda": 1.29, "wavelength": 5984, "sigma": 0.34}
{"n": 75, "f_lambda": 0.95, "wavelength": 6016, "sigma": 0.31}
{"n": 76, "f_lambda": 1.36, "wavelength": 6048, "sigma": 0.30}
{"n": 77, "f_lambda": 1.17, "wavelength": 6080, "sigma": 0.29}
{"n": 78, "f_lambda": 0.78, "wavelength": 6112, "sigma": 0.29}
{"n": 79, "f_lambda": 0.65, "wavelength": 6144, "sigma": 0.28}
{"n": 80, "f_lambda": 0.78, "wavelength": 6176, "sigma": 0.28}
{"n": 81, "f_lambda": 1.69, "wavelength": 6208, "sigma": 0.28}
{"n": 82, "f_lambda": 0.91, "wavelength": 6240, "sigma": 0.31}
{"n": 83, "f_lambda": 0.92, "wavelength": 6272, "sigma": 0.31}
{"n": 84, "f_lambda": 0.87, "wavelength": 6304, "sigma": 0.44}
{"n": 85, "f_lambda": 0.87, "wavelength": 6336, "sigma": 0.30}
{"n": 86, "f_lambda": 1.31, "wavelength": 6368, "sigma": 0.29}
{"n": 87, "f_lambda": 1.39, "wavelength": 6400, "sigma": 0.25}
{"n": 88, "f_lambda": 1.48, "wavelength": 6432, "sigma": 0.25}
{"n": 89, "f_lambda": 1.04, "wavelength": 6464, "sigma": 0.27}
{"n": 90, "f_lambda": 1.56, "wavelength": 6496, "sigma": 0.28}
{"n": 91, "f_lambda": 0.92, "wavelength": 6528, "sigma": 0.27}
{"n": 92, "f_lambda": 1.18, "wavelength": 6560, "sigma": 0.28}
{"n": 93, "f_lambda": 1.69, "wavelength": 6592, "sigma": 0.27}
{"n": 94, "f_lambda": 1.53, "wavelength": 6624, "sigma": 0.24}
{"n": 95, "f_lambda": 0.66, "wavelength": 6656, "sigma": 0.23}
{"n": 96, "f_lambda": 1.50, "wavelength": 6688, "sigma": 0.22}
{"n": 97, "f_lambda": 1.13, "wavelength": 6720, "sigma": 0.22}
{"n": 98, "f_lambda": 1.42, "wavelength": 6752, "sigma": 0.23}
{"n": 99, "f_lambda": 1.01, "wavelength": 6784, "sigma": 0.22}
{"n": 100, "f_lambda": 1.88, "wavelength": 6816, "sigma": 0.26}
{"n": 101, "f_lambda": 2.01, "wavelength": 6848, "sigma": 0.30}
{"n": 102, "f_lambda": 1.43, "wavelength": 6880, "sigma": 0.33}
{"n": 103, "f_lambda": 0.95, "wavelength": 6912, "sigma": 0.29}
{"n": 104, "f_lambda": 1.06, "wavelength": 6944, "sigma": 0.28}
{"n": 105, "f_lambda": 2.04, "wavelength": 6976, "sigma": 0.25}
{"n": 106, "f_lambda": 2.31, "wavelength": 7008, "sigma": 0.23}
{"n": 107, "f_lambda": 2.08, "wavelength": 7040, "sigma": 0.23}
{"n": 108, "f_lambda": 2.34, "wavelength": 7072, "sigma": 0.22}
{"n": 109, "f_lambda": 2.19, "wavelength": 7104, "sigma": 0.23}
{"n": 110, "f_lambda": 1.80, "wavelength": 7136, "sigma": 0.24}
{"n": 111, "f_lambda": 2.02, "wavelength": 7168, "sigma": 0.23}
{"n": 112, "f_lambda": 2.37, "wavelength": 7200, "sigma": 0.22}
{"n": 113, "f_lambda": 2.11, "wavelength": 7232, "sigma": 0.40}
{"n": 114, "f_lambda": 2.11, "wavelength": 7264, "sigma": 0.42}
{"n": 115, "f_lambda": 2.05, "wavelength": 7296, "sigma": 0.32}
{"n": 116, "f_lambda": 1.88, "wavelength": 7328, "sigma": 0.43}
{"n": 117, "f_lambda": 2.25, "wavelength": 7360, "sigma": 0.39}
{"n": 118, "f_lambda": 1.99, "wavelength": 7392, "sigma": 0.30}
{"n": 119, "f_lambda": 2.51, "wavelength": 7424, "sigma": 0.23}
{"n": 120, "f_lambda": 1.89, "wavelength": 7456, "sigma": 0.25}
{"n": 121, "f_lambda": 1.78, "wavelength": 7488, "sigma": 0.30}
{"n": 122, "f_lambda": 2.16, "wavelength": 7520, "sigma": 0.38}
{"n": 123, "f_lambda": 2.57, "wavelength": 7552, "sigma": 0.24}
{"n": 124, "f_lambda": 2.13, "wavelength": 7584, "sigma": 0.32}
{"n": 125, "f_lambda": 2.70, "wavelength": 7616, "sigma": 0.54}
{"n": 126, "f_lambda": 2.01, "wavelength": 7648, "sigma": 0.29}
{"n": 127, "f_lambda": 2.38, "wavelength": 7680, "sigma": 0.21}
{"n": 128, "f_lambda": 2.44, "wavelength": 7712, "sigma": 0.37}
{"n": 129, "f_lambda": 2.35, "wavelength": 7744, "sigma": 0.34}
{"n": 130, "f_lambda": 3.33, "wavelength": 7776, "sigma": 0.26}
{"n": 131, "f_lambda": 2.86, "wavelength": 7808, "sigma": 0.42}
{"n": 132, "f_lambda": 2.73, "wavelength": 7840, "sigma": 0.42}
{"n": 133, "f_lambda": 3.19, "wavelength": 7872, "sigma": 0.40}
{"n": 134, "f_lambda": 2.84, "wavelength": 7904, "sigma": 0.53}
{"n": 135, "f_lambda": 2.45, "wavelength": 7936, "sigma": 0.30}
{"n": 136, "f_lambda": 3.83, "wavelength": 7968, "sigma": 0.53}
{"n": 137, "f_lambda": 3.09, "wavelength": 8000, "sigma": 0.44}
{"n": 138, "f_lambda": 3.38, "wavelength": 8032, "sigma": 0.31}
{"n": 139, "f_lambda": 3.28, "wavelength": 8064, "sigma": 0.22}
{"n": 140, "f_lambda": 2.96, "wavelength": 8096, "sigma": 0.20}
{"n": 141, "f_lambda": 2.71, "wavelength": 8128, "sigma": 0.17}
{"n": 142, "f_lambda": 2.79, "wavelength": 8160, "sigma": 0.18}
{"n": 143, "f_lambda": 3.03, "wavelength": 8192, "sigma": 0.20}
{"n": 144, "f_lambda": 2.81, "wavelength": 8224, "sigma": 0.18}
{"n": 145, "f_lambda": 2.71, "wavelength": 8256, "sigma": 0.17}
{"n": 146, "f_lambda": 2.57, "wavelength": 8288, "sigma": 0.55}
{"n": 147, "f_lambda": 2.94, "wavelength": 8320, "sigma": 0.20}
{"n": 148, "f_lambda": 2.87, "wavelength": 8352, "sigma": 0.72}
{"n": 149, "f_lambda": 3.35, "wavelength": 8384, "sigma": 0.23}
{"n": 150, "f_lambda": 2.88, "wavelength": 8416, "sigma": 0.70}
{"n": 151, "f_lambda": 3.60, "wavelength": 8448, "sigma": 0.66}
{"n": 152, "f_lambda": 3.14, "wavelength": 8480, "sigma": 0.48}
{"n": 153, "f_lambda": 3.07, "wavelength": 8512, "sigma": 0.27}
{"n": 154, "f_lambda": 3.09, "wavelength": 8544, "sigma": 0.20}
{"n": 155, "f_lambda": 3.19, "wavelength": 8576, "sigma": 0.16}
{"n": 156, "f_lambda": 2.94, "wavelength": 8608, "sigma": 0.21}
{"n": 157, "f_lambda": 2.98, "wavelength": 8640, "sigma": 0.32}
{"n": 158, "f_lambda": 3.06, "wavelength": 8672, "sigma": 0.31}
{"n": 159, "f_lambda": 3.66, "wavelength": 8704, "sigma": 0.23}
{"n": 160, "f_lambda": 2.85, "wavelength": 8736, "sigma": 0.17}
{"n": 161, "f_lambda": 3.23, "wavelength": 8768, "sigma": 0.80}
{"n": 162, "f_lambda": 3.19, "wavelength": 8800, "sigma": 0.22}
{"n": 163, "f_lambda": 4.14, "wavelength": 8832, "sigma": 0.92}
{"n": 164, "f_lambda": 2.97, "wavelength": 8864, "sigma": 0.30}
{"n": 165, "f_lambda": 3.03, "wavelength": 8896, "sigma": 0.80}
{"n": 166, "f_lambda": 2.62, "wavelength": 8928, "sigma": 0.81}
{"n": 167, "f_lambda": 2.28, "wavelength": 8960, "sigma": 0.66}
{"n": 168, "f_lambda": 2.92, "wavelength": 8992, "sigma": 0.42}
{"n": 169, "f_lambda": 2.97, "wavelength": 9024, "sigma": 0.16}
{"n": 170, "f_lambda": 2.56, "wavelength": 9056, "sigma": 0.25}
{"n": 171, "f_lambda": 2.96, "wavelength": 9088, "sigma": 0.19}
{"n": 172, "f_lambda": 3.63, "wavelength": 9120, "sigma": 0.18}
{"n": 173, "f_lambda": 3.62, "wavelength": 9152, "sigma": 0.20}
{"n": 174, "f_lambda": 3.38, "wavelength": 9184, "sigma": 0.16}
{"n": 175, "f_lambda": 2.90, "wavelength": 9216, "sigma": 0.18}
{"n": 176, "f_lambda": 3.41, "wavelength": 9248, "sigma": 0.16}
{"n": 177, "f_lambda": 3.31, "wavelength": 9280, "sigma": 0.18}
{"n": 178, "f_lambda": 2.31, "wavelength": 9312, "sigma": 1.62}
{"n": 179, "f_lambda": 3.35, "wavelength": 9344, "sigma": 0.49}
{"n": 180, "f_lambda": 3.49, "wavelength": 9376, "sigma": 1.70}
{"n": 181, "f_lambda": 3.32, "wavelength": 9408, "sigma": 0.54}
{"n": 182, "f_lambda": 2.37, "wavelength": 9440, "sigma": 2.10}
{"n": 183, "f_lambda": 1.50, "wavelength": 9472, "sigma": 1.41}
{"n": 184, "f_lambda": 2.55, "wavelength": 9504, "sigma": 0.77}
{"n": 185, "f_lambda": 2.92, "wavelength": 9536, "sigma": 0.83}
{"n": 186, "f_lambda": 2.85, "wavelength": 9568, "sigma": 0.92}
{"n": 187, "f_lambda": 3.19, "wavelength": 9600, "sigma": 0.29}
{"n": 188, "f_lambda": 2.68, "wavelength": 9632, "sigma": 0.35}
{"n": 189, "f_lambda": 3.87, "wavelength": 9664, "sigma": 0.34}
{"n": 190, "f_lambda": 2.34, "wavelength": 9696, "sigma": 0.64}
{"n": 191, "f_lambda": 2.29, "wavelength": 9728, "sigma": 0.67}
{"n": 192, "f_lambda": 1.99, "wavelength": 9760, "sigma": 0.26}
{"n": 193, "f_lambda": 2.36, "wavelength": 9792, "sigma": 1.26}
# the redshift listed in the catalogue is 0.75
